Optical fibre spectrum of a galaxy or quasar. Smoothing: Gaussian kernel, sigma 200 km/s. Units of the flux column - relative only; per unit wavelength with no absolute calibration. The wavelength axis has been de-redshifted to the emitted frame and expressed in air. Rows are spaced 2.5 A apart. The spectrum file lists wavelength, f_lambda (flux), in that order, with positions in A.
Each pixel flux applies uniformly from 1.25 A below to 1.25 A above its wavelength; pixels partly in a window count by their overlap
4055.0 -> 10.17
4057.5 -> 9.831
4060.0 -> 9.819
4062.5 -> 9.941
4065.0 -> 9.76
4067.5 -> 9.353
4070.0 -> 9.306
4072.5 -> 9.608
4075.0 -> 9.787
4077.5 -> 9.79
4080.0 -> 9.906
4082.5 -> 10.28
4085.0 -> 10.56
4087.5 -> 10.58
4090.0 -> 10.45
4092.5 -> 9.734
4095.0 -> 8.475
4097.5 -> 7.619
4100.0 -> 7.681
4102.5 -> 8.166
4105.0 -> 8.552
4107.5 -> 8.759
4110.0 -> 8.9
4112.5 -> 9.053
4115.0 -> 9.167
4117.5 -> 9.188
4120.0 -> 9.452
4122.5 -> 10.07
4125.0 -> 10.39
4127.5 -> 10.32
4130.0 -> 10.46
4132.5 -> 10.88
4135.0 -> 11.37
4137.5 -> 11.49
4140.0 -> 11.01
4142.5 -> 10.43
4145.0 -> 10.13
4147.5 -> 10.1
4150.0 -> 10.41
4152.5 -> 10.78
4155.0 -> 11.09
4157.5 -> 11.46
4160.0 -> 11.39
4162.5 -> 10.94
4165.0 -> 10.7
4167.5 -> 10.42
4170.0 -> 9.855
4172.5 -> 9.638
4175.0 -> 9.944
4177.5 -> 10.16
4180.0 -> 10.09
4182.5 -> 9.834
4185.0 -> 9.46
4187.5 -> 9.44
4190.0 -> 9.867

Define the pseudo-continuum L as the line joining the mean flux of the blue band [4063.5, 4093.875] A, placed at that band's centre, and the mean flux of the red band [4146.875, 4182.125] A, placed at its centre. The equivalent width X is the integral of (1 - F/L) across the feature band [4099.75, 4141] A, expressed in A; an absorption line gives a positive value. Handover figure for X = 1.9 A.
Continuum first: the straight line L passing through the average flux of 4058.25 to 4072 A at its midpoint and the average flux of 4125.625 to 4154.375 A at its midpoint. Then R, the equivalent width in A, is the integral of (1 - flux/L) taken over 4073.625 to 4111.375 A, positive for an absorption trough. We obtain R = 2.7 A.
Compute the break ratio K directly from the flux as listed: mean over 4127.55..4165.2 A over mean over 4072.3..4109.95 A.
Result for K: 1.16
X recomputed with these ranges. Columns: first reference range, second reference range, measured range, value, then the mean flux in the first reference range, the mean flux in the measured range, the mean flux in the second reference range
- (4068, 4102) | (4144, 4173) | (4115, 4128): 0.3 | 9.49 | 9.79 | 10.6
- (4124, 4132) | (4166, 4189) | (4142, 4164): -1.3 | 10.4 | 10.8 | 9.88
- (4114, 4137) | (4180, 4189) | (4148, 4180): -2.2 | 10.2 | 10.5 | 9.66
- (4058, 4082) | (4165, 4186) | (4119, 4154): -2.3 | 9.72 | 10.5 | 9.98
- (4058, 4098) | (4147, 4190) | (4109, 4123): 1.0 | 9.73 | 9.27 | 10.3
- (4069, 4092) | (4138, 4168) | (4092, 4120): 4.4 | 10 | 8.67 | 10.8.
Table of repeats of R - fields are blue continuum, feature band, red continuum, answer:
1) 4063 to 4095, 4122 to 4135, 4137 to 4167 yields 0.0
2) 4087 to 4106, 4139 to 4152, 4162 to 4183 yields -1.0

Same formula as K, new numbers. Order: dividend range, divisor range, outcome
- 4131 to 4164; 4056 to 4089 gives 1.10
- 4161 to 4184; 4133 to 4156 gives 0.95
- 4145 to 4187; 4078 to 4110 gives 1.12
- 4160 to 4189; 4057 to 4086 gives 1.03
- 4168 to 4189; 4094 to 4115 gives 1.16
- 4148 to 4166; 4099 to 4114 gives 1.28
